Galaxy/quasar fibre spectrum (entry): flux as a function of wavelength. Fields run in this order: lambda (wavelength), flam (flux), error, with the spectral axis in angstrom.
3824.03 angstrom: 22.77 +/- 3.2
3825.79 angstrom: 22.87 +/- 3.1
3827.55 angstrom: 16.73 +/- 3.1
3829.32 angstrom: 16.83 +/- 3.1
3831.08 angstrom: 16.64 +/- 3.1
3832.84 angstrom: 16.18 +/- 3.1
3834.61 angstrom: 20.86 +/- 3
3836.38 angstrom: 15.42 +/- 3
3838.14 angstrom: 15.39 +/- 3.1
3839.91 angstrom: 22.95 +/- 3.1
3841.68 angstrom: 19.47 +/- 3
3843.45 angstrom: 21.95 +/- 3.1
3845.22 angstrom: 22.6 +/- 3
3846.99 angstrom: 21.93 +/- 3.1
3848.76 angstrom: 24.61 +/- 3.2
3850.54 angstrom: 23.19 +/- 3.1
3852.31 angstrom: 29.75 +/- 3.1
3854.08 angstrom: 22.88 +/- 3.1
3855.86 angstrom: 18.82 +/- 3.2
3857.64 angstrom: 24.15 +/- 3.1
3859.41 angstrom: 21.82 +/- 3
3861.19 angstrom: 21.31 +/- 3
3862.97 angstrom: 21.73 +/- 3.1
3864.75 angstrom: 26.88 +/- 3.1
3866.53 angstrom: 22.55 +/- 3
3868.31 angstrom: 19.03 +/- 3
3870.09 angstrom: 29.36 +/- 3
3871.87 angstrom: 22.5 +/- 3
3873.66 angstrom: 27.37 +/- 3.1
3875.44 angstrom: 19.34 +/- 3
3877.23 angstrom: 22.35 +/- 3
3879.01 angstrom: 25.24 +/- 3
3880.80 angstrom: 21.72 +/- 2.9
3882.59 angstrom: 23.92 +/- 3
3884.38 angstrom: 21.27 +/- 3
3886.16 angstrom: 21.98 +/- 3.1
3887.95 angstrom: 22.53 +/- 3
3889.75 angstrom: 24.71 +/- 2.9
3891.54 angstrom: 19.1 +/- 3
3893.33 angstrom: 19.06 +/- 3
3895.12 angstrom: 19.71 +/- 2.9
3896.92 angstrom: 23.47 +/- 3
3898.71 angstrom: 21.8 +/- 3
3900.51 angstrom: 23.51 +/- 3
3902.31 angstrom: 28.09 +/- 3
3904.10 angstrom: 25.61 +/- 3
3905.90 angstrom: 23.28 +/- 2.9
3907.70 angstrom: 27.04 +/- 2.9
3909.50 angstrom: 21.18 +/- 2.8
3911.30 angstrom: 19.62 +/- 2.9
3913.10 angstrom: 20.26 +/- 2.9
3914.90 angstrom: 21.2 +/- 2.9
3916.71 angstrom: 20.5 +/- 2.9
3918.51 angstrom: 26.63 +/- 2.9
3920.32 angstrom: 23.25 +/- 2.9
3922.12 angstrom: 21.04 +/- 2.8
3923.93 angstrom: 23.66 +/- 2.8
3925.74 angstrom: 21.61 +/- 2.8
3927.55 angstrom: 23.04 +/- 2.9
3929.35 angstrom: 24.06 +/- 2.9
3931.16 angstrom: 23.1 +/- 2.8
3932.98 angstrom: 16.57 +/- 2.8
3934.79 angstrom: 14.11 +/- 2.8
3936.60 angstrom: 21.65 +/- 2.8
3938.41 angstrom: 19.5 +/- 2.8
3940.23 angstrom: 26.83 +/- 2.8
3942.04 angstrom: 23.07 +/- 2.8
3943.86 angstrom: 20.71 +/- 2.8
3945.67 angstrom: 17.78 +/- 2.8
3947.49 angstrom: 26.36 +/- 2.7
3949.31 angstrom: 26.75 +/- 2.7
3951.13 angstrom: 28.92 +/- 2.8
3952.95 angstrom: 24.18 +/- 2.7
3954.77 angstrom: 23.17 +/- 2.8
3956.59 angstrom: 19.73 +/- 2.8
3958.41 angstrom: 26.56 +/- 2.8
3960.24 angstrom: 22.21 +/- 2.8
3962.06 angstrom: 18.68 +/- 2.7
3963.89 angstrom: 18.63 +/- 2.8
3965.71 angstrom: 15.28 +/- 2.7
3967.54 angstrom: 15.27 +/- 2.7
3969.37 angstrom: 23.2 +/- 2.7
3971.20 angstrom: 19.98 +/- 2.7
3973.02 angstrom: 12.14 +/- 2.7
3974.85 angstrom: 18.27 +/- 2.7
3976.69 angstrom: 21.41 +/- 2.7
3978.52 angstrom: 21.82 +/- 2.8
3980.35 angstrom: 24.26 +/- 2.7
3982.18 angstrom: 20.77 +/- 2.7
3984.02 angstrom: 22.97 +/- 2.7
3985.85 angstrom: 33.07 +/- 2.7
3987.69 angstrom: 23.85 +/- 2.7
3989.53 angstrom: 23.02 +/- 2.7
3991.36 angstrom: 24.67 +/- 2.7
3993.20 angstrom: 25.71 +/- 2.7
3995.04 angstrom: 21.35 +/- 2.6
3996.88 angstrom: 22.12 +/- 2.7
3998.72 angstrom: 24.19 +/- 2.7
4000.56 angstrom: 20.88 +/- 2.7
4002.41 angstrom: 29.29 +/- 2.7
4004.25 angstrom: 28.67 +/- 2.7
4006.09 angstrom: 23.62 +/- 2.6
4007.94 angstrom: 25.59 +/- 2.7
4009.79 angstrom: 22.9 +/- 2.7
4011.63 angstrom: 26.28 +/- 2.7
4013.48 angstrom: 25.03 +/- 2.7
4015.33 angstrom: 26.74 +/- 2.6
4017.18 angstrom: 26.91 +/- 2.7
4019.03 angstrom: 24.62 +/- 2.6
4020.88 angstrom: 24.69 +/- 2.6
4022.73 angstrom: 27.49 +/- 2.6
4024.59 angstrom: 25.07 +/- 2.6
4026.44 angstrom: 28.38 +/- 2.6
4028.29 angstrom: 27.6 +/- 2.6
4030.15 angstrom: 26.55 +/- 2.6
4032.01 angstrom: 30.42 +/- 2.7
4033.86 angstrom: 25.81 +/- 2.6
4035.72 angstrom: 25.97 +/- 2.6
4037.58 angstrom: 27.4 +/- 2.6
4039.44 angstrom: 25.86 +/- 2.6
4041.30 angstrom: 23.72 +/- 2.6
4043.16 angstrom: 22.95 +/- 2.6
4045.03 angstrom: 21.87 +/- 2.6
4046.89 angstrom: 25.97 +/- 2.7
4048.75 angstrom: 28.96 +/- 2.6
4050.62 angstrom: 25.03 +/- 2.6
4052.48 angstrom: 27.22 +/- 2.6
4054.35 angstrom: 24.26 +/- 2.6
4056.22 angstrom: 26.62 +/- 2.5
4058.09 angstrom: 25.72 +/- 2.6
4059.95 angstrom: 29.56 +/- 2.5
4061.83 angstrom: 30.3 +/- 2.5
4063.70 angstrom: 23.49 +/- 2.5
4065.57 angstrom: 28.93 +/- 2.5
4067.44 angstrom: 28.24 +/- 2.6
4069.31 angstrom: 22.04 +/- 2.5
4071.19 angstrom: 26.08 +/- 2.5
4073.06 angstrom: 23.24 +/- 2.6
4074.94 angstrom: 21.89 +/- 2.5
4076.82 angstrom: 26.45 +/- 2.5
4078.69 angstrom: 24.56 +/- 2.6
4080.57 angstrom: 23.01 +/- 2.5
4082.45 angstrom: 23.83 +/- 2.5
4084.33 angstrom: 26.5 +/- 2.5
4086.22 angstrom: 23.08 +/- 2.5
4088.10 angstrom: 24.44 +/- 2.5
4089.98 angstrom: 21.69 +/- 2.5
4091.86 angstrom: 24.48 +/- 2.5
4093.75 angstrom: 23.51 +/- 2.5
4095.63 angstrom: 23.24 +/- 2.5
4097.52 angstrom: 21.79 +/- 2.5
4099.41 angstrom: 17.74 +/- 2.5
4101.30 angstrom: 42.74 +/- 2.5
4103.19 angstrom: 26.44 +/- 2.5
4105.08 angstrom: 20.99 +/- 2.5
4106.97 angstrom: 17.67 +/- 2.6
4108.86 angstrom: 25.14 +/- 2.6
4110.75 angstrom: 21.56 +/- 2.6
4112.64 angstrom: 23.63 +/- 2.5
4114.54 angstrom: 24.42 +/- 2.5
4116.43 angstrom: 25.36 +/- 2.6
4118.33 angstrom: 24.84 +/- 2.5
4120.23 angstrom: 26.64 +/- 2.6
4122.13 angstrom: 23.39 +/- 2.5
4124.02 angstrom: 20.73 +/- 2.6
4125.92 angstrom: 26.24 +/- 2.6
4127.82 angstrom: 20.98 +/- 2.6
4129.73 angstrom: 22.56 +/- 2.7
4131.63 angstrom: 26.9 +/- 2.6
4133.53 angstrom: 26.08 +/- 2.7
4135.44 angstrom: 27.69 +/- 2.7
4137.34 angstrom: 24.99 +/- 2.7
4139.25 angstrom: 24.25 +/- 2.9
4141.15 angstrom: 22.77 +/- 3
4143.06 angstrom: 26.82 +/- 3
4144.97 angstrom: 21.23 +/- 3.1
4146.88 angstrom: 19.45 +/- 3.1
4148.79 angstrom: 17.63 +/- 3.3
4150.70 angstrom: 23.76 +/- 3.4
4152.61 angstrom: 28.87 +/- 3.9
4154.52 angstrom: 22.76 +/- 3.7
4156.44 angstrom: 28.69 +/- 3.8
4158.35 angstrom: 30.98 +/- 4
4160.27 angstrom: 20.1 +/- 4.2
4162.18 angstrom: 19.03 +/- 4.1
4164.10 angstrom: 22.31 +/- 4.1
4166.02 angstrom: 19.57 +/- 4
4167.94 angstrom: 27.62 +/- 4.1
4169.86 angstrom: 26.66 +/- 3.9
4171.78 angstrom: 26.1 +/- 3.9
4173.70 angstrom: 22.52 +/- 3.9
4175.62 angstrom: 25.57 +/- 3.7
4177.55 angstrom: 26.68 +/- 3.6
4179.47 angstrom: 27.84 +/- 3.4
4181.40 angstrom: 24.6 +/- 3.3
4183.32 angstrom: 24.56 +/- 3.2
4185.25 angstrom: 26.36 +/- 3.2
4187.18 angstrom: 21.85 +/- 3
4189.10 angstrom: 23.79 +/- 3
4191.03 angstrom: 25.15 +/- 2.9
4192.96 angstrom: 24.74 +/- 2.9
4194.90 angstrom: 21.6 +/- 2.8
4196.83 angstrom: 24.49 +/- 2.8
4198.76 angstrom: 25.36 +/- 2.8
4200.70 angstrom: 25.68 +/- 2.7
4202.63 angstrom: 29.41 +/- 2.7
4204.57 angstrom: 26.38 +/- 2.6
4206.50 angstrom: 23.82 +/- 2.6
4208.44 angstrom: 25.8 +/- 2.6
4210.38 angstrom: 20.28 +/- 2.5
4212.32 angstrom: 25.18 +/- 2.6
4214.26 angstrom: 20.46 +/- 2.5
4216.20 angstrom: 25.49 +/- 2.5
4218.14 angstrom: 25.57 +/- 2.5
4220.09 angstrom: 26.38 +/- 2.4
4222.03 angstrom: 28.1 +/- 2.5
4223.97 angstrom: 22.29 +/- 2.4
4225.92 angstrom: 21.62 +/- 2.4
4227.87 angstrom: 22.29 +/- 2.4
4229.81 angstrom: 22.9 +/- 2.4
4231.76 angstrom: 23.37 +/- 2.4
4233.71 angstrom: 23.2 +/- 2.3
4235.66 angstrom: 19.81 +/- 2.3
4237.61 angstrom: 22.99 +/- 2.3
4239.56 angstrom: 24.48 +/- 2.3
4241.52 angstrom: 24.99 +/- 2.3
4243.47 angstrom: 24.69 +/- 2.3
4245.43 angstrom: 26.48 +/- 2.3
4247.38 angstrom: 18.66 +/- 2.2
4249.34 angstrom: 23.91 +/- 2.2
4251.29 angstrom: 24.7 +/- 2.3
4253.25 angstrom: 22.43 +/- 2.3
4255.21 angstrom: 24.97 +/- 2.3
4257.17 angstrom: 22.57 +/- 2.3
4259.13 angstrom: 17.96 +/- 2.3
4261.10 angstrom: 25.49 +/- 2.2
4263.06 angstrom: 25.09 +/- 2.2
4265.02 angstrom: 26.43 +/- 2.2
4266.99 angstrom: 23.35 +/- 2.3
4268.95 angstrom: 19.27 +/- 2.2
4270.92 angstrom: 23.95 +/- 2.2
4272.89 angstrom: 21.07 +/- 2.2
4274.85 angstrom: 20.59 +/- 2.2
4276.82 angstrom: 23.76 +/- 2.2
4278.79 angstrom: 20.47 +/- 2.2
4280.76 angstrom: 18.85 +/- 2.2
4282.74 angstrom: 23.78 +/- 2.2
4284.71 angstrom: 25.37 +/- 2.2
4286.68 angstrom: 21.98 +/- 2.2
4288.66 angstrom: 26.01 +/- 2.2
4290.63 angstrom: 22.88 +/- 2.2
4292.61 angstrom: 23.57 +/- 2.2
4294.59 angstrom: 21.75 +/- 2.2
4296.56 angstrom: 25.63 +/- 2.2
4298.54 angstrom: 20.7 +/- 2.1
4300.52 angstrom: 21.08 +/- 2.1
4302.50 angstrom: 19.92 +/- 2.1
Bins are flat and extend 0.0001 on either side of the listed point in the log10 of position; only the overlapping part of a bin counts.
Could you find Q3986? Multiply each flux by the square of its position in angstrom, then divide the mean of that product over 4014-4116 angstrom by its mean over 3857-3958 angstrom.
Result 1.2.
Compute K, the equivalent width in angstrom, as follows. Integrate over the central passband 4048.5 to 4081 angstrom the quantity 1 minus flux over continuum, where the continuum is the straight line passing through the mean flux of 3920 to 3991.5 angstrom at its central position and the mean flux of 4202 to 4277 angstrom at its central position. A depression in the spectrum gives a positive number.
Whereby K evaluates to -4.8 angstrom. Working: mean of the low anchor 21.8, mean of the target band 25.8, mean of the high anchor 23.6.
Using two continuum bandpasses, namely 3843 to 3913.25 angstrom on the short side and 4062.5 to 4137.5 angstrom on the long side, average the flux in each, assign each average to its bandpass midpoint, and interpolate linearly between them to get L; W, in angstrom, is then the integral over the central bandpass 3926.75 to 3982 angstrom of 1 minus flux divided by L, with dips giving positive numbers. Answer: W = 5.3 angstrom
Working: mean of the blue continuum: 23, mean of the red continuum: 24.4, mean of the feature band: 21.2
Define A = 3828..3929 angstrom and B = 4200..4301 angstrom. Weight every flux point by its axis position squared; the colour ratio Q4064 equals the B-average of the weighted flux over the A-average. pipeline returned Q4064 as 1.27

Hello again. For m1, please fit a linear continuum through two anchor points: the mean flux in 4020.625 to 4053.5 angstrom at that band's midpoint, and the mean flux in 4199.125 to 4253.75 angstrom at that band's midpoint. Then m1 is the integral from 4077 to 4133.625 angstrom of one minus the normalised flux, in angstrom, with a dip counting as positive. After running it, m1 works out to 2.8 angstrom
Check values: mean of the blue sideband 26.2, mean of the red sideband 24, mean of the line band 24.1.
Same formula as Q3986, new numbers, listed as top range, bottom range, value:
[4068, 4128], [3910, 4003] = 1.17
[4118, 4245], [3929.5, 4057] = 1.12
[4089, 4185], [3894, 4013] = 1.18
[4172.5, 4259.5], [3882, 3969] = 1.26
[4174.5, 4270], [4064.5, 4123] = 1.05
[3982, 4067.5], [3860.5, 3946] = 1.22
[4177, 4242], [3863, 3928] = 1.24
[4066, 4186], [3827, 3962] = 1.23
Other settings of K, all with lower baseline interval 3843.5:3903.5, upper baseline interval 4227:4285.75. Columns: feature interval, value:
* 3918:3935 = 0.8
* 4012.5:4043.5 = -4.4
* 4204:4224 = -1.4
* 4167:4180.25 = -1.8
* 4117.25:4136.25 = -1.4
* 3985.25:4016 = -2.8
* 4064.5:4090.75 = -1.9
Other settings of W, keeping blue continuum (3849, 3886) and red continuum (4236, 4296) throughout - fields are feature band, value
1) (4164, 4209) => -3.7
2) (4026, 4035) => -1.7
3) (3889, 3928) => 1.1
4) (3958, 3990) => 2.9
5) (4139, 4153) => 0.2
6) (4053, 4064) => -1.8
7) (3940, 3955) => -0.6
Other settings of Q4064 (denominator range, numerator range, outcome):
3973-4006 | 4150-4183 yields 1.15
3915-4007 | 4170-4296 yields 1.21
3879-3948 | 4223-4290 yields 1.22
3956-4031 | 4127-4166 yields 1.09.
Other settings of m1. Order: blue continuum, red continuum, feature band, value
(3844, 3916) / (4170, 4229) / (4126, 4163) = 0.5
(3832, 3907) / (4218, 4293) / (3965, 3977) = 2.5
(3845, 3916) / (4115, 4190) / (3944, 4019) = 1.2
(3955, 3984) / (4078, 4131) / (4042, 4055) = -1.6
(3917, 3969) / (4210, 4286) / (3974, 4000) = -1.6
